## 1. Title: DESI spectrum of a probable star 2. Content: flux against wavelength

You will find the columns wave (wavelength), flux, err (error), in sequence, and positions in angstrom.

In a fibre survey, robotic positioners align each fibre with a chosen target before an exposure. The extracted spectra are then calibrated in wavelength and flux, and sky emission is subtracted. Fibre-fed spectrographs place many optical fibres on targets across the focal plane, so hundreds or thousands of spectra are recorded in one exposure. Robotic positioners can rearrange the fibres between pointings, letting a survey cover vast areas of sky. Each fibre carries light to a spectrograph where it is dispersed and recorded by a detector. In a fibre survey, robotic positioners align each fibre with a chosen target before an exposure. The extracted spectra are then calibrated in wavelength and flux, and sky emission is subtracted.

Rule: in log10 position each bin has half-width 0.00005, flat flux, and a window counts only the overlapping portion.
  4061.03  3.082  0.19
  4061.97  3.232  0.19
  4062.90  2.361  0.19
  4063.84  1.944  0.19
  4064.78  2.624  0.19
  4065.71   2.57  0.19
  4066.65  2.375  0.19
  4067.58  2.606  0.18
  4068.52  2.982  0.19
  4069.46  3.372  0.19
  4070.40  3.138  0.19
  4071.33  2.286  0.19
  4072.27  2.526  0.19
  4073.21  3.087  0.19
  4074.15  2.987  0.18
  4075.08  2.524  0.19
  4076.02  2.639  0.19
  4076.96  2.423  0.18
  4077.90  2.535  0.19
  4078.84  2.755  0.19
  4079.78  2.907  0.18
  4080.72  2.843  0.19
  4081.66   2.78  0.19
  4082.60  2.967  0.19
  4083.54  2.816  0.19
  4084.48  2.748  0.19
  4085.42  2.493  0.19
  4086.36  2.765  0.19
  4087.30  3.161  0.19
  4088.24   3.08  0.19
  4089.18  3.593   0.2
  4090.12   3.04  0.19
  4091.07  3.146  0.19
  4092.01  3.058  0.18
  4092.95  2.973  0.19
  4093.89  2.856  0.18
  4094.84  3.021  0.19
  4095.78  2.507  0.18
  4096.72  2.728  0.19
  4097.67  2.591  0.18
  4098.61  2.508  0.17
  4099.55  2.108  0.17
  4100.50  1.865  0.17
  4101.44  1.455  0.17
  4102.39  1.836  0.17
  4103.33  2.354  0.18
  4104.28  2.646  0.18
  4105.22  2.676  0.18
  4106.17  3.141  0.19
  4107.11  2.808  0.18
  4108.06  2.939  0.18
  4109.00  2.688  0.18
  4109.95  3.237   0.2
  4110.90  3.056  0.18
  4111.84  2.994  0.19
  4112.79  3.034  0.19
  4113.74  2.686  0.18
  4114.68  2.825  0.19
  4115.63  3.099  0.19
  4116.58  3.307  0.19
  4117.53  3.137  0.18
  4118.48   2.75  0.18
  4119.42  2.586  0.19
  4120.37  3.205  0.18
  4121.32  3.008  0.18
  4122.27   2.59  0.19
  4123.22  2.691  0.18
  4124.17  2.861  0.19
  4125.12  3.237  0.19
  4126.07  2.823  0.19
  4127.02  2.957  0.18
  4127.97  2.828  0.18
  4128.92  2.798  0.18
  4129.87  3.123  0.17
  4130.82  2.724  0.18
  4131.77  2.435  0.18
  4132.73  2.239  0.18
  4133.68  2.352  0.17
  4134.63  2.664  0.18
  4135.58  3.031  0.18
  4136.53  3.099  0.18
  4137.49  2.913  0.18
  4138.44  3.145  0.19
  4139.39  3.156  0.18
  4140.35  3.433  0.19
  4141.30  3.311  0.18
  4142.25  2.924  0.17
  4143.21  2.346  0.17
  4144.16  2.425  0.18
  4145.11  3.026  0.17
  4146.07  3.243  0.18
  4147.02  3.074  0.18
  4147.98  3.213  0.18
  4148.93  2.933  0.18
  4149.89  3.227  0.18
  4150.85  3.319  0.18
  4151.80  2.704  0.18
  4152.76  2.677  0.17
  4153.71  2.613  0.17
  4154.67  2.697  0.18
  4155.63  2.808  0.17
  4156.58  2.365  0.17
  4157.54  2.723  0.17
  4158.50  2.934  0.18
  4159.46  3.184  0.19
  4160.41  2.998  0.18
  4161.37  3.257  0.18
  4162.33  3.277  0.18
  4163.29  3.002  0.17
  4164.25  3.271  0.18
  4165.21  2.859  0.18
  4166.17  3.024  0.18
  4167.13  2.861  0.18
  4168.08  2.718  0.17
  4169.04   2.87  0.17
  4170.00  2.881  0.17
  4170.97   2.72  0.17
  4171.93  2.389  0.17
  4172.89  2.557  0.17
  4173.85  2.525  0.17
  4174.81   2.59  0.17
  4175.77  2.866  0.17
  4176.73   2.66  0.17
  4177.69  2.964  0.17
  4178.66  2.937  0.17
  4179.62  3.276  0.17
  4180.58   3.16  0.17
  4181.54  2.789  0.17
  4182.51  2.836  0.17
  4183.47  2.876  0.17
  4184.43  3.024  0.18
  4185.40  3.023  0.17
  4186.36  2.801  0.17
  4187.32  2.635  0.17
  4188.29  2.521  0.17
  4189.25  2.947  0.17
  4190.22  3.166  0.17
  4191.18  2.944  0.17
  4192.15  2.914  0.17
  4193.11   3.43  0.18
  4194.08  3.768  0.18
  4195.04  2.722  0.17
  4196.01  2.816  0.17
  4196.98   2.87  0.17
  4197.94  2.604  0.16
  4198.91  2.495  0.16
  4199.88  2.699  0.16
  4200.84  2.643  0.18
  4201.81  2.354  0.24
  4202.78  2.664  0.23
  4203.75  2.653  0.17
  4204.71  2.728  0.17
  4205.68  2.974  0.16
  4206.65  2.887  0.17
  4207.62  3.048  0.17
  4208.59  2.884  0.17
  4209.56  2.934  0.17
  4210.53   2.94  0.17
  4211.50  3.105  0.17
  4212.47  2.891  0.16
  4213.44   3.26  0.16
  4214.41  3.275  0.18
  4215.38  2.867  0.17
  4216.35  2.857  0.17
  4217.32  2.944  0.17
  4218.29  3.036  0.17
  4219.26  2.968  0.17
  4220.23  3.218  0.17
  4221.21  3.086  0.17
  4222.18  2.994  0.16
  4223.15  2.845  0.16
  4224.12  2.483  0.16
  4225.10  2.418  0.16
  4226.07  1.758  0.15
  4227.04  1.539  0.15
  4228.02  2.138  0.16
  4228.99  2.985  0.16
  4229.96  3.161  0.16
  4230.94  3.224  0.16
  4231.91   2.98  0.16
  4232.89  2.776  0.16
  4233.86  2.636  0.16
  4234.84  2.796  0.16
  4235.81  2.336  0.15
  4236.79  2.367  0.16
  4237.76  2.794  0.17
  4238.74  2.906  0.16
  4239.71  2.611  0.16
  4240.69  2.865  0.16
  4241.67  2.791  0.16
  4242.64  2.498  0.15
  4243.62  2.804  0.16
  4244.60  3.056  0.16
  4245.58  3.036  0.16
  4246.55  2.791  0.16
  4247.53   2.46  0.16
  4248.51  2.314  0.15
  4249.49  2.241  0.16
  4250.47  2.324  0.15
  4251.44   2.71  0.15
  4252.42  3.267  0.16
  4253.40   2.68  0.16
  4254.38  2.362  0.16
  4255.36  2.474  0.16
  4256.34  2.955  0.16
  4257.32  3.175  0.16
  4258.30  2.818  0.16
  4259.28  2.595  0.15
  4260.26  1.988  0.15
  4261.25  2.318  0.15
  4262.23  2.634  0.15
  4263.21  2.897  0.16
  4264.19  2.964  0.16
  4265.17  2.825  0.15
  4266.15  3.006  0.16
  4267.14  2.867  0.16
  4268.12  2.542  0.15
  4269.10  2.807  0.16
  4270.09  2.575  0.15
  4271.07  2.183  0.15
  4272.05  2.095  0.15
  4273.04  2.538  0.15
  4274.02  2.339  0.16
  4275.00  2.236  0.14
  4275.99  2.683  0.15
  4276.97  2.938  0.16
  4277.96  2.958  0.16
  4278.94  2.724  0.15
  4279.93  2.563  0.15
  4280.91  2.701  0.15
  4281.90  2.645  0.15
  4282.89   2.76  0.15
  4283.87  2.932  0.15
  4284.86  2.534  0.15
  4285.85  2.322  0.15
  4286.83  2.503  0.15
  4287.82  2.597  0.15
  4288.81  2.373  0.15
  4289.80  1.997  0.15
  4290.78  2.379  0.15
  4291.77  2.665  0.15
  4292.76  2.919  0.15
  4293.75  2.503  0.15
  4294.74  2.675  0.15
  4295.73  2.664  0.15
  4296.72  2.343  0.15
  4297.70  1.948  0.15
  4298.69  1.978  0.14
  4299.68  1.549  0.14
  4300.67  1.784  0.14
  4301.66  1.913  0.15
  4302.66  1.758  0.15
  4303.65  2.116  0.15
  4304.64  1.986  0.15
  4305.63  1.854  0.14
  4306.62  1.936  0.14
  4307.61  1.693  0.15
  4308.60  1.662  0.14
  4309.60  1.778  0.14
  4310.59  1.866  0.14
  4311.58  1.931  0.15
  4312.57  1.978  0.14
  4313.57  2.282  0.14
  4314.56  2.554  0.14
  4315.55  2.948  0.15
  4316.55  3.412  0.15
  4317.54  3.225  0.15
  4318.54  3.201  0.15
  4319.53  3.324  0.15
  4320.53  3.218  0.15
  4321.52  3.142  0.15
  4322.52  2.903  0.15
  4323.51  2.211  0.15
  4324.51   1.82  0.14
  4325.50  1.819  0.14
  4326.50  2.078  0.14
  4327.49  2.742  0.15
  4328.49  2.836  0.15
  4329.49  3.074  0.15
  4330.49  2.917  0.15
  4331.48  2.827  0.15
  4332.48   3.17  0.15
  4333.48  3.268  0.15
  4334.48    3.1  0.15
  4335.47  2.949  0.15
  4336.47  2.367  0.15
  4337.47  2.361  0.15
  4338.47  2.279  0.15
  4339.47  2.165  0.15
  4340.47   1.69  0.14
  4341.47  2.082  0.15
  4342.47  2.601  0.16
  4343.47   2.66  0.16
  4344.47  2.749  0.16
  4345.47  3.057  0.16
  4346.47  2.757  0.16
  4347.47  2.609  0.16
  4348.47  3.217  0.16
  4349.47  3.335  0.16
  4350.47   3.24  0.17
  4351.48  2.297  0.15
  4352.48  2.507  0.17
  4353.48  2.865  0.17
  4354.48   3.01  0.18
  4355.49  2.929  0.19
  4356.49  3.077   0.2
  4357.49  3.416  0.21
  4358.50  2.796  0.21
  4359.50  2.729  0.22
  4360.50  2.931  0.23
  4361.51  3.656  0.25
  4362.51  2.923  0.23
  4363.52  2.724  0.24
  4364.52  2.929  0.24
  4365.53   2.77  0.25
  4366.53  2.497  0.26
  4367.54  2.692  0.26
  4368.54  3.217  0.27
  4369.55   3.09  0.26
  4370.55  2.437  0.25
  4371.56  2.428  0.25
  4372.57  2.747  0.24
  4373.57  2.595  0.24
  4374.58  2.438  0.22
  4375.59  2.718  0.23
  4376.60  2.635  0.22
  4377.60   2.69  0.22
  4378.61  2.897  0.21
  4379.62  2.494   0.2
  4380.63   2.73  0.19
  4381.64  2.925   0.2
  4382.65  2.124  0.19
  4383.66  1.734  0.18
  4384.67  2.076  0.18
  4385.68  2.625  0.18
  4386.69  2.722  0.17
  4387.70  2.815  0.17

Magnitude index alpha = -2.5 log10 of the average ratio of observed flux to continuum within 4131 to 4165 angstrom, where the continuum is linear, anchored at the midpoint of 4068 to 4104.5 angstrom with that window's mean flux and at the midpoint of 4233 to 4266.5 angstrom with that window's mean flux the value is -0.08 mag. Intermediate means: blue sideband 2.72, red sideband 2.69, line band 2.91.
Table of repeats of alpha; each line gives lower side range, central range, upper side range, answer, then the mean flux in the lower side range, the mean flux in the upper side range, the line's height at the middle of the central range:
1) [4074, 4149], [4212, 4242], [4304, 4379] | -0.01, 2.82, 2.66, 2.74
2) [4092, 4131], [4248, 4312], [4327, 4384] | 0.14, 2.77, 2.75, 2.76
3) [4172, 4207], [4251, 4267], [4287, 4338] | -0.05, 2.84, 2.44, 2.61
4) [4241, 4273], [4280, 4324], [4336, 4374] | 0.13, 2.66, 2.75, 2.7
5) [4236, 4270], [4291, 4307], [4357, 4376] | 0.26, 2.69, 2.83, 2.75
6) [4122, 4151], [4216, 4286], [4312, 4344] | 0.03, 2.9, 2.66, 2.76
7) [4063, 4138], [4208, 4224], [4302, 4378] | -0.11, 2.77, 2.64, 2.7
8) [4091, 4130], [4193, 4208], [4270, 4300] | -0.08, 2.77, 2.48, 2.62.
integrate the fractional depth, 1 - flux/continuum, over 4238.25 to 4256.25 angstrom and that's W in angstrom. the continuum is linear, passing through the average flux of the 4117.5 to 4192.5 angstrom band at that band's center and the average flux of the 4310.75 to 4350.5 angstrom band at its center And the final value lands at 0.6 angstrom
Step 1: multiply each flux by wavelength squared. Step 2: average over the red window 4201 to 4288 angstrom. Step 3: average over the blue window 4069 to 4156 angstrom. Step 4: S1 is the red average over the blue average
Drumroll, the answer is 1.02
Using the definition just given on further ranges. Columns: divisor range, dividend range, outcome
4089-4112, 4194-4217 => 1.11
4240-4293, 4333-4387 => 1.08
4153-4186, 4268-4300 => 0.92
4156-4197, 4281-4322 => 0.87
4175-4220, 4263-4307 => 0.88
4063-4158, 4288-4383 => 1.03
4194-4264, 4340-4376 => 1.08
